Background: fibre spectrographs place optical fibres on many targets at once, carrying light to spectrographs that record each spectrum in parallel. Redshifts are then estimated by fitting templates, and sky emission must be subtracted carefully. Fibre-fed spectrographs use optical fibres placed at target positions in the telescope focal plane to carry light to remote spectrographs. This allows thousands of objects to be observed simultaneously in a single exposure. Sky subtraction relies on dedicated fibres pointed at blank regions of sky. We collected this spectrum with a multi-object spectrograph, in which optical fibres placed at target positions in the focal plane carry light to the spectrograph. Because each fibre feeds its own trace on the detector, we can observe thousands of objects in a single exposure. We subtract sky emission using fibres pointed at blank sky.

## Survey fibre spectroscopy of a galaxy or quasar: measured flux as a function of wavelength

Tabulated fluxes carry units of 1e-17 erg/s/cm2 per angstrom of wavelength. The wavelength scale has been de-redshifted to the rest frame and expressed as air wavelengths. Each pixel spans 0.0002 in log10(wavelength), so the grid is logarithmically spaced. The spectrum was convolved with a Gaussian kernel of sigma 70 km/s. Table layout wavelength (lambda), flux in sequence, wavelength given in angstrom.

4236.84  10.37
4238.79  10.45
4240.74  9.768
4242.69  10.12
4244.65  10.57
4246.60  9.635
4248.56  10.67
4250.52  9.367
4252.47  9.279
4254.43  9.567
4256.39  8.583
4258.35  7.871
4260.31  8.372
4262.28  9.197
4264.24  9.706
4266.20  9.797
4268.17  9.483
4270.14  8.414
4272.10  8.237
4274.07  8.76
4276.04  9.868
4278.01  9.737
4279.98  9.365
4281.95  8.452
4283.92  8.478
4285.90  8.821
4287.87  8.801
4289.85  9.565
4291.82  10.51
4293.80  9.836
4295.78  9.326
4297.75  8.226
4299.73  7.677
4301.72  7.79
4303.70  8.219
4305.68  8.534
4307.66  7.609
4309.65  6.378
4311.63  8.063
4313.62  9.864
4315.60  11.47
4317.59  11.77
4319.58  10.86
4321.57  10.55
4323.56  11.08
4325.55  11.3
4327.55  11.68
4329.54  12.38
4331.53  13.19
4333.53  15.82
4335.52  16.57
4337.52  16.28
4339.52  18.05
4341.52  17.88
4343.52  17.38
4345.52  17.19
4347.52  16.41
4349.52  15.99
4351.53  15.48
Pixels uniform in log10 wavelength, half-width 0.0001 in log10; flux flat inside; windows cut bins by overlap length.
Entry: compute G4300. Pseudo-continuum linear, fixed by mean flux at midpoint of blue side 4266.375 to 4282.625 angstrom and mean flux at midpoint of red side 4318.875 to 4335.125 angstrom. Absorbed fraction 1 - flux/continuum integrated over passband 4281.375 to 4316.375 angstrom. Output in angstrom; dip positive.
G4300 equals 6.0 angstrom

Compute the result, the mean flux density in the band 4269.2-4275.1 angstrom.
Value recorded 8.49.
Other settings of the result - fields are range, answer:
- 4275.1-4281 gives 9.65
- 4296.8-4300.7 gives 7.95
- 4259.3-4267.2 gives 9.26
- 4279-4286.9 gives 8.78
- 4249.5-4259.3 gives 8.95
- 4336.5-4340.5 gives 17.1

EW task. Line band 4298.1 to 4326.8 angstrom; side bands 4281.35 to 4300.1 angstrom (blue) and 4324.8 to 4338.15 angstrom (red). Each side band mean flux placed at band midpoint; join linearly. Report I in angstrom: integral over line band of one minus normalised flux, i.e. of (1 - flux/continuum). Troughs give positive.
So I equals 5.66 angstrom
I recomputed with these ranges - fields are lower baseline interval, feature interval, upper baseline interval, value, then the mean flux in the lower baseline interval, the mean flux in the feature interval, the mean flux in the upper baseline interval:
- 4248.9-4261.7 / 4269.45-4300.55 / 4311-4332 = 2.79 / 8.94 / 9.02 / 11.1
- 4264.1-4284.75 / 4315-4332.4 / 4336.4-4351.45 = 3.64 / 9.1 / 11.6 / 16.9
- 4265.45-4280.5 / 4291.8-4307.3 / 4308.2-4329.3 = 1.93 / 9.19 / 8.61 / 10.3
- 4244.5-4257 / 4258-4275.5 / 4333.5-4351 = 3.15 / 9.64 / 8.93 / 16.9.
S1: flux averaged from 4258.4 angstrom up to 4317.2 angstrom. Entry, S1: 8.93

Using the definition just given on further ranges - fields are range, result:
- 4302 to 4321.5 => 9.21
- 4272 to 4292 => 9.13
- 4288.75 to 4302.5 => 9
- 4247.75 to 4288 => 9.09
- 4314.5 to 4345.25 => 13.8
